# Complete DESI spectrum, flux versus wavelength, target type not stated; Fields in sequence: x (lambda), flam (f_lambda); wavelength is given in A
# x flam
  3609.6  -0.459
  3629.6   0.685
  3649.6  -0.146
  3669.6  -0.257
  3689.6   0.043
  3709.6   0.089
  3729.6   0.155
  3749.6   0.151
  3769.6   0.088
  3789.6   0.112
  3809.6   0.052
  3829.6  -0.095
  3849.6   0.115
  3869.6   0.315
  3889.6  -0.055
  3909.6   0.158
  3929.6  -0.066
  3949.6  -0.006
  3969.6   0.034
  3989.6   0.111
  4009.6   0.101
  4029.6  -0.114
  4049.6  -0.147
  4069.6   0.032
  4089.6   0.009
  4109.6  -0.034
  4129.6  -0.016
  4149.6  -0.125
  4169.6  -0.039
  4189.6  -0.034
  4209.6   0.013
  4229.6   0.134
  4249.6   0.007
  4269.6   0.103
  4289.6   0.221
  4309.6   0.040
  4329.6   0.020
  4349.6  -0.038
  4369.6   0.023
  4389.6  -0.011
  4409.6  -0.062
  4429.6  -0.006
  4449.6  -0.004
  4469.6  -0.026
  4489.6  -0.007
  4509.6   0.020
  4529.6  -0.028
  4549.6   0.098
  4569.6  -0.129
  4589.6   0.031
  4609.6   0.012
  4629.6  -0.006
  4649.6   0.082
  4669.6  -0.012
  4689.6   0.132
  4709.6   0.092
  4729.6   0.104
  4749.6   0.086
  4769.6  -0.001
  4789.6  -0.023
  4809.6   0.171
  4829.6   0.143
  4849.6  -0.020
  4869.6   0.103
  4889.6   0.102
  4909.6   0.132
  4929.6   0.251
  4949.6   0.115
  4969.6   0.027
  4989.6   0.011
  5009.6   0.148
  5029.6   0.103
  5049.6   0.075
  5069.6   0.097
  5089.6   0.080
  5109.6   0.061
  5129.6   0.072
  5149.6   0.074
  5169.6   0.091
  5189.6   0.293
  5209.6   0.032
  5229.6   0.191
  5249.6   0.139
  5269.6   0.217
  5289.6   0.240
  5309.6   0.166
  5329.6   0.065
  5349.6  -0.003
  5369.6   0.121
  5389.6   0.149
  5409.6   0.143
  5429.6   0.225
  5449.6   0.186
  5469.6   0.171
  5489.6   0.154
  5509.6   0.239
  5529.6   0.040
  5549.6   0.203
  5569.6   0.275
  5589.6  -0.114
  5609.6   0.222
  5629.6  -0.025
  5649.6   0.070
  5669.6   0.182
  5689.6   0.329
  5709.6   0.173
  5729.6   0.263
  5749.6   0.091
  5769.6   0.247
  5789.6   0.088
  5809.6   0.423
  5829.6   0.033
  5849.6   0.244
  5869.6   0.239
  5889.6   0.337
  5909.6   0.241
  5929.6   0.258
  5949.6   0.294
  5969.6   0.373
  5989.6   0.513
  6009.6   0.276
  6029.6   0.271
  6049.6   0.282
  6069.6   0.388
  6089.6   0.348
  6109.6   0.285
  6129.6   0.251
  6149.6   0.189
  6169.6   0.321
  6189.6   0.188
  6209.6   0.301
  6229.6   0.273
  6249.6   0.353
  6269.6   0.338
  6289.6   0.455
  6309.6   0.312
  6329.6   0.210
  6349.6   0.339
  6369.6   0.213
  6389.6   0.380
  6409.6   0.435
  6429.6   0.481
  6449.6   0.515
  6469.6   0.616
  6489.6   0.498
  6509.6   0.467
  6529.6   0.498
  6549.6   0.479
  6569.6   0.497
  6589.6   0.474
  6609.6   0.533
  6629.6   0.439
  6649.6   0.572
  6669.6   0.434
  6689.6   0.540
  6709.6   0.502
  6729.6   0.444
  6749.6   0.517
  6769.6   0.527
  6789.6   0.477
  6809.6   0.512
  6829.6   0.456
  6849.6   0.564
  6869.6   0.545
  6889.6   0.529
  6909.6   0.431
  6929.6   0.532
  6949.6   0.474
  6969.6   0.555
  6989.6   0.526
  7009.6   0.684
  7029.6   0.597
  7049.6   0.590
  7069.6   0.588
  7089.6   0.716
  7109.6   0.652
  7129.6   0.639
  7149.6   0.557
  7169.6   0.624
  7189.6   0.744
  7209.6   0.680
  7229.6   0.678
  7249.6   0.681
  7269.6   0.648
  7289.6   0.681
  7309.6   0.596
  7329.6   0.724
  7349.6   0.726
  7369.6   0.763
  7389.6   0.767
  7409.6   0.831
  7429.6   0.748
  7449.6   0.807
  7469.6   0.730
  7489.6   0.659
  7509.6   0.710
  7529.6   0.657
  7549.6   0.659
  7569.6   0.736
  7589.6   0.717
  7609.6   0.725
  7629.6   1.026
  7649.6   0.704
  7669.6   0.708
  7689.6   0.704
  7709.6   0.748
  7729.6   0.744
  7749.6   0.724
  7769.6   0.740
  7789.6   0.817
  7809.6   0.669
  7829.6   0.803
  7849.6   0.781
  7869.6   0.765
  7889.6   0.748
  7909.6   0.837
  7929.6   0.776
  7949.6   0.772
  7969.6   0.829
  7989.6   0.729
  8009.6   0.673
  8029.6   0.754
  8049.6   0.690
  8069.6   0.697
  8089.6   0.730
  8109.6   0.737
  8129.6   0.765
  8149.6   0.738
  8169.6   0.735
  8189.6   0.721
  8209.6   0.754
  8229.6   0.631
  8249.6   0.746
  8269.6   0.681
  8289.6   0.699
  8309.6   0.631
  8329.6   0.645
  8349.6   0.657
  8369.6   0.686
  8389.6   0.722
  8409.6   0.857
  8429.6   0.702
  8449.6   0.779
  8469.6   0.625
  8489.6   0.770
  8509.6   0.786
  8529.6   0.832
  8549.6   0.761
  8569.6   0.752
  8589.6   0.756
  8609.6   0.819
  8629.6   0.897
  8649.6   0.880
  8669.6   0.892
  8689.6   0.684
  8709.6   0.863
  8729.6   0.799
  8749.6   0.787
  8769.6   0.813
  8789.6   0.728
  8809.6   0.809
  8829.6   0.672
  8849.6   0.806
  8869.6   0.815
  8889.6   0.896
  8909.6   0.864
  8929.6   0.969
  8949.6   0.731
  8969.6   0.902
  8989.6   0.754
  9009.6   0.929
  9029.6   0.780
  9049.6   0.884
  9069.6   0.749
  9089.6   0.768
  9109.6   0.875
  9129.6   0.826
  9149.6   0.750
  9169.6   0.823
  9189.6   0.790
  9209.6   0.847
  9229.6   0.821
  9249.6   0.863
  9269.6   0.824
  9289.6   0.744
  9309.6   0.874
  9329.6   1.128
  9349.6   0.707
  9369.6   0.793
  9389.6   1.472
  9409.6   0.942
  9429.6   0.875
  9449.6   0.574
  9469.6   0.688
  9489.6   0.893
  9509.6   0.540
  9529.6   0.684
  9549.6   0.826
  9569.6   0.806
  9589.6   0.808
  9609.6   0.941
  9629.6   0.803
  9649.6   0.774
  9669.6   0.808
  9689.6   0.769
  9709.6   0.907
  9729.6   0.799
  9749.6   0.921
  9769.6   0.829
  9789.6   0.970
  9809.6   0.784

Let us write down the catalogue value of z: 0.606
